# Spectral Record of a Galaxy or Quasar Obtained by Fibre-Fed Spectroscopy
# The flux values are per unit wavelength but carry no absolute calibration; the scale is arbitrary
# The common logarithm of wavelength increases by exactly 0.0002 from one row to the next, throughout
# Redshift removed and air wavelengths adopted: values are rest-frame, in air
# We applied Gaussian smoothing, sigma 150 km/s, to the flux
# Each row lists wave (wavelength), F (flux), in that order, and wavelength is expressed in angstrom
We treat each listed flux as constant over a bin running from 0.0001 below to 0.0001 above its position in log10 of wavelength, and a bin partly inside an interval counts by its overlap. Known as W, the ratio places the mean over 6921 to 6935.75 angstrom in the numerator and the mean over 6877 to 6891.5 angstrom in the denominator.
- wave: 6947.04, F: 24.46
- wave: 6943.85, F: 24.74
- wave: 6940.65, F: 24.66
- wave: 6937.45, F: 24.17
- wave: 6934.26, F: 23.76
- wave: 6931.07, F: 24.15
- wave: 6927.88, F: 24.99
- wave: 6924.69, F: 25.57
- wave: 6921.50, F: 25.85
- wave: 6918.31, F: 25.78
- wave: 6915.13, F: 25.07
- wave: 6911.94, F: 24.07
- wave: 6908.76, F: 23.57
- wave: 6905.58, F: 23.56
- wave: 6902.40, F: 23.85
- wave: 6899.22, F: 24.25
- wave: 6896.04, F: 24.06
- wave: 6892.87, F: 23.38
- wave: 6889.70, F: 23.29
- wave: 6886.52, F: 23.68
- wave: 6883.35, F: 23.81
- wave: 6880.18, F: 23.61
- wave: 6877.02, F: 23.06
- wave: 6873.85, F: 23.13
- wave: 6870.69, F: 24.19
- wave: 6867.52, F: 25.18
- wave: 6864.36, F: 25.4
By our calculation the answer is 1.05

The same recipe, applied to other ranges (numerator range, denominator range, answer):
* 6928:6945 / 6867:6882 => 1.03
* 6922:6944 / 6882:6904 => 1.04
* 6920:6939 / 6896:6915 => 1.03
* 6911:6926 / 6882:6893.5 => 1.07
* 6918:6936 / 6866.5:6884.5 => 1.05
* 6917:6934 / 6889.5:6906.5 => 1.06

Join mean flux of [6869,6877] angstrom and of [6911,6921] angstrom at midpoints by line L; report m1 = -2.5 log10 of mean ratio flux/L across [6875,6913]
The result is 0.03 mag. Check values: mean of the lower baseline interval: 23.5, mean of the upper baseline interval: 25.1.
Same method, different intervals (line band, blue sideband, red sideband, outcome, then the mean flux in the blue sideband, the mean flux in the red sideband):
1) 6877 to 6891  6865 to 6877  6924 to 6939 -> 0.029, 24.1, 24.5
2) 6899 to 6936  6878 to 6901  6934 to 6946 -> -0.020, 23.7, 24.4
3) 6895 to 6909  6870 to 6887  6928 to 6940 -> -0.002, 23.6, 24.2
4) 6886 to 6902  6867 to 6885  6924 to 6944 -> 0.012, 23.8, 24.5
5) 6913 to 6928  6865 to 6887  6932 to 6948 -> -0.054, 23.9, 24.4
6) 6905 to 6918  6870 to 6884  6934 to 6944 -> -0.014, 23.5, 24.3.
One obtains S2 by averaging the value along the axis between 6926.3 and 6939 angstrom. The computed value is 24.3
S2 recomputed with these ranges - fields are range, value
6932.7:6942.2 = 24.2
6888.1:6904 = 23.8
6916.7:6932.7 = 25.3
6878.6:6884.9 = 23.7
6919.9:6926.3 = 25.7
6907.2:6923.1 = 24.9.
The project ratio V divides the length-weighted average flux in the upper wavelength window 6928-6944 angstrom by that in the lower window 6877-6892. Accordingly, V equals 1.0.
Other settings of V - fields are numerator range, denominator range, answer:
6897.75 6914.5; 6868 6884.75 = 1.01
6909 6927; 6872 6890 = 1.07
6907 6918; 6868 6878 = 1.03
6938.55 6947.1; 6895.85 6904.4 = 1.03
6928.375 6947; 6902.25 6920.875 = 1.00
